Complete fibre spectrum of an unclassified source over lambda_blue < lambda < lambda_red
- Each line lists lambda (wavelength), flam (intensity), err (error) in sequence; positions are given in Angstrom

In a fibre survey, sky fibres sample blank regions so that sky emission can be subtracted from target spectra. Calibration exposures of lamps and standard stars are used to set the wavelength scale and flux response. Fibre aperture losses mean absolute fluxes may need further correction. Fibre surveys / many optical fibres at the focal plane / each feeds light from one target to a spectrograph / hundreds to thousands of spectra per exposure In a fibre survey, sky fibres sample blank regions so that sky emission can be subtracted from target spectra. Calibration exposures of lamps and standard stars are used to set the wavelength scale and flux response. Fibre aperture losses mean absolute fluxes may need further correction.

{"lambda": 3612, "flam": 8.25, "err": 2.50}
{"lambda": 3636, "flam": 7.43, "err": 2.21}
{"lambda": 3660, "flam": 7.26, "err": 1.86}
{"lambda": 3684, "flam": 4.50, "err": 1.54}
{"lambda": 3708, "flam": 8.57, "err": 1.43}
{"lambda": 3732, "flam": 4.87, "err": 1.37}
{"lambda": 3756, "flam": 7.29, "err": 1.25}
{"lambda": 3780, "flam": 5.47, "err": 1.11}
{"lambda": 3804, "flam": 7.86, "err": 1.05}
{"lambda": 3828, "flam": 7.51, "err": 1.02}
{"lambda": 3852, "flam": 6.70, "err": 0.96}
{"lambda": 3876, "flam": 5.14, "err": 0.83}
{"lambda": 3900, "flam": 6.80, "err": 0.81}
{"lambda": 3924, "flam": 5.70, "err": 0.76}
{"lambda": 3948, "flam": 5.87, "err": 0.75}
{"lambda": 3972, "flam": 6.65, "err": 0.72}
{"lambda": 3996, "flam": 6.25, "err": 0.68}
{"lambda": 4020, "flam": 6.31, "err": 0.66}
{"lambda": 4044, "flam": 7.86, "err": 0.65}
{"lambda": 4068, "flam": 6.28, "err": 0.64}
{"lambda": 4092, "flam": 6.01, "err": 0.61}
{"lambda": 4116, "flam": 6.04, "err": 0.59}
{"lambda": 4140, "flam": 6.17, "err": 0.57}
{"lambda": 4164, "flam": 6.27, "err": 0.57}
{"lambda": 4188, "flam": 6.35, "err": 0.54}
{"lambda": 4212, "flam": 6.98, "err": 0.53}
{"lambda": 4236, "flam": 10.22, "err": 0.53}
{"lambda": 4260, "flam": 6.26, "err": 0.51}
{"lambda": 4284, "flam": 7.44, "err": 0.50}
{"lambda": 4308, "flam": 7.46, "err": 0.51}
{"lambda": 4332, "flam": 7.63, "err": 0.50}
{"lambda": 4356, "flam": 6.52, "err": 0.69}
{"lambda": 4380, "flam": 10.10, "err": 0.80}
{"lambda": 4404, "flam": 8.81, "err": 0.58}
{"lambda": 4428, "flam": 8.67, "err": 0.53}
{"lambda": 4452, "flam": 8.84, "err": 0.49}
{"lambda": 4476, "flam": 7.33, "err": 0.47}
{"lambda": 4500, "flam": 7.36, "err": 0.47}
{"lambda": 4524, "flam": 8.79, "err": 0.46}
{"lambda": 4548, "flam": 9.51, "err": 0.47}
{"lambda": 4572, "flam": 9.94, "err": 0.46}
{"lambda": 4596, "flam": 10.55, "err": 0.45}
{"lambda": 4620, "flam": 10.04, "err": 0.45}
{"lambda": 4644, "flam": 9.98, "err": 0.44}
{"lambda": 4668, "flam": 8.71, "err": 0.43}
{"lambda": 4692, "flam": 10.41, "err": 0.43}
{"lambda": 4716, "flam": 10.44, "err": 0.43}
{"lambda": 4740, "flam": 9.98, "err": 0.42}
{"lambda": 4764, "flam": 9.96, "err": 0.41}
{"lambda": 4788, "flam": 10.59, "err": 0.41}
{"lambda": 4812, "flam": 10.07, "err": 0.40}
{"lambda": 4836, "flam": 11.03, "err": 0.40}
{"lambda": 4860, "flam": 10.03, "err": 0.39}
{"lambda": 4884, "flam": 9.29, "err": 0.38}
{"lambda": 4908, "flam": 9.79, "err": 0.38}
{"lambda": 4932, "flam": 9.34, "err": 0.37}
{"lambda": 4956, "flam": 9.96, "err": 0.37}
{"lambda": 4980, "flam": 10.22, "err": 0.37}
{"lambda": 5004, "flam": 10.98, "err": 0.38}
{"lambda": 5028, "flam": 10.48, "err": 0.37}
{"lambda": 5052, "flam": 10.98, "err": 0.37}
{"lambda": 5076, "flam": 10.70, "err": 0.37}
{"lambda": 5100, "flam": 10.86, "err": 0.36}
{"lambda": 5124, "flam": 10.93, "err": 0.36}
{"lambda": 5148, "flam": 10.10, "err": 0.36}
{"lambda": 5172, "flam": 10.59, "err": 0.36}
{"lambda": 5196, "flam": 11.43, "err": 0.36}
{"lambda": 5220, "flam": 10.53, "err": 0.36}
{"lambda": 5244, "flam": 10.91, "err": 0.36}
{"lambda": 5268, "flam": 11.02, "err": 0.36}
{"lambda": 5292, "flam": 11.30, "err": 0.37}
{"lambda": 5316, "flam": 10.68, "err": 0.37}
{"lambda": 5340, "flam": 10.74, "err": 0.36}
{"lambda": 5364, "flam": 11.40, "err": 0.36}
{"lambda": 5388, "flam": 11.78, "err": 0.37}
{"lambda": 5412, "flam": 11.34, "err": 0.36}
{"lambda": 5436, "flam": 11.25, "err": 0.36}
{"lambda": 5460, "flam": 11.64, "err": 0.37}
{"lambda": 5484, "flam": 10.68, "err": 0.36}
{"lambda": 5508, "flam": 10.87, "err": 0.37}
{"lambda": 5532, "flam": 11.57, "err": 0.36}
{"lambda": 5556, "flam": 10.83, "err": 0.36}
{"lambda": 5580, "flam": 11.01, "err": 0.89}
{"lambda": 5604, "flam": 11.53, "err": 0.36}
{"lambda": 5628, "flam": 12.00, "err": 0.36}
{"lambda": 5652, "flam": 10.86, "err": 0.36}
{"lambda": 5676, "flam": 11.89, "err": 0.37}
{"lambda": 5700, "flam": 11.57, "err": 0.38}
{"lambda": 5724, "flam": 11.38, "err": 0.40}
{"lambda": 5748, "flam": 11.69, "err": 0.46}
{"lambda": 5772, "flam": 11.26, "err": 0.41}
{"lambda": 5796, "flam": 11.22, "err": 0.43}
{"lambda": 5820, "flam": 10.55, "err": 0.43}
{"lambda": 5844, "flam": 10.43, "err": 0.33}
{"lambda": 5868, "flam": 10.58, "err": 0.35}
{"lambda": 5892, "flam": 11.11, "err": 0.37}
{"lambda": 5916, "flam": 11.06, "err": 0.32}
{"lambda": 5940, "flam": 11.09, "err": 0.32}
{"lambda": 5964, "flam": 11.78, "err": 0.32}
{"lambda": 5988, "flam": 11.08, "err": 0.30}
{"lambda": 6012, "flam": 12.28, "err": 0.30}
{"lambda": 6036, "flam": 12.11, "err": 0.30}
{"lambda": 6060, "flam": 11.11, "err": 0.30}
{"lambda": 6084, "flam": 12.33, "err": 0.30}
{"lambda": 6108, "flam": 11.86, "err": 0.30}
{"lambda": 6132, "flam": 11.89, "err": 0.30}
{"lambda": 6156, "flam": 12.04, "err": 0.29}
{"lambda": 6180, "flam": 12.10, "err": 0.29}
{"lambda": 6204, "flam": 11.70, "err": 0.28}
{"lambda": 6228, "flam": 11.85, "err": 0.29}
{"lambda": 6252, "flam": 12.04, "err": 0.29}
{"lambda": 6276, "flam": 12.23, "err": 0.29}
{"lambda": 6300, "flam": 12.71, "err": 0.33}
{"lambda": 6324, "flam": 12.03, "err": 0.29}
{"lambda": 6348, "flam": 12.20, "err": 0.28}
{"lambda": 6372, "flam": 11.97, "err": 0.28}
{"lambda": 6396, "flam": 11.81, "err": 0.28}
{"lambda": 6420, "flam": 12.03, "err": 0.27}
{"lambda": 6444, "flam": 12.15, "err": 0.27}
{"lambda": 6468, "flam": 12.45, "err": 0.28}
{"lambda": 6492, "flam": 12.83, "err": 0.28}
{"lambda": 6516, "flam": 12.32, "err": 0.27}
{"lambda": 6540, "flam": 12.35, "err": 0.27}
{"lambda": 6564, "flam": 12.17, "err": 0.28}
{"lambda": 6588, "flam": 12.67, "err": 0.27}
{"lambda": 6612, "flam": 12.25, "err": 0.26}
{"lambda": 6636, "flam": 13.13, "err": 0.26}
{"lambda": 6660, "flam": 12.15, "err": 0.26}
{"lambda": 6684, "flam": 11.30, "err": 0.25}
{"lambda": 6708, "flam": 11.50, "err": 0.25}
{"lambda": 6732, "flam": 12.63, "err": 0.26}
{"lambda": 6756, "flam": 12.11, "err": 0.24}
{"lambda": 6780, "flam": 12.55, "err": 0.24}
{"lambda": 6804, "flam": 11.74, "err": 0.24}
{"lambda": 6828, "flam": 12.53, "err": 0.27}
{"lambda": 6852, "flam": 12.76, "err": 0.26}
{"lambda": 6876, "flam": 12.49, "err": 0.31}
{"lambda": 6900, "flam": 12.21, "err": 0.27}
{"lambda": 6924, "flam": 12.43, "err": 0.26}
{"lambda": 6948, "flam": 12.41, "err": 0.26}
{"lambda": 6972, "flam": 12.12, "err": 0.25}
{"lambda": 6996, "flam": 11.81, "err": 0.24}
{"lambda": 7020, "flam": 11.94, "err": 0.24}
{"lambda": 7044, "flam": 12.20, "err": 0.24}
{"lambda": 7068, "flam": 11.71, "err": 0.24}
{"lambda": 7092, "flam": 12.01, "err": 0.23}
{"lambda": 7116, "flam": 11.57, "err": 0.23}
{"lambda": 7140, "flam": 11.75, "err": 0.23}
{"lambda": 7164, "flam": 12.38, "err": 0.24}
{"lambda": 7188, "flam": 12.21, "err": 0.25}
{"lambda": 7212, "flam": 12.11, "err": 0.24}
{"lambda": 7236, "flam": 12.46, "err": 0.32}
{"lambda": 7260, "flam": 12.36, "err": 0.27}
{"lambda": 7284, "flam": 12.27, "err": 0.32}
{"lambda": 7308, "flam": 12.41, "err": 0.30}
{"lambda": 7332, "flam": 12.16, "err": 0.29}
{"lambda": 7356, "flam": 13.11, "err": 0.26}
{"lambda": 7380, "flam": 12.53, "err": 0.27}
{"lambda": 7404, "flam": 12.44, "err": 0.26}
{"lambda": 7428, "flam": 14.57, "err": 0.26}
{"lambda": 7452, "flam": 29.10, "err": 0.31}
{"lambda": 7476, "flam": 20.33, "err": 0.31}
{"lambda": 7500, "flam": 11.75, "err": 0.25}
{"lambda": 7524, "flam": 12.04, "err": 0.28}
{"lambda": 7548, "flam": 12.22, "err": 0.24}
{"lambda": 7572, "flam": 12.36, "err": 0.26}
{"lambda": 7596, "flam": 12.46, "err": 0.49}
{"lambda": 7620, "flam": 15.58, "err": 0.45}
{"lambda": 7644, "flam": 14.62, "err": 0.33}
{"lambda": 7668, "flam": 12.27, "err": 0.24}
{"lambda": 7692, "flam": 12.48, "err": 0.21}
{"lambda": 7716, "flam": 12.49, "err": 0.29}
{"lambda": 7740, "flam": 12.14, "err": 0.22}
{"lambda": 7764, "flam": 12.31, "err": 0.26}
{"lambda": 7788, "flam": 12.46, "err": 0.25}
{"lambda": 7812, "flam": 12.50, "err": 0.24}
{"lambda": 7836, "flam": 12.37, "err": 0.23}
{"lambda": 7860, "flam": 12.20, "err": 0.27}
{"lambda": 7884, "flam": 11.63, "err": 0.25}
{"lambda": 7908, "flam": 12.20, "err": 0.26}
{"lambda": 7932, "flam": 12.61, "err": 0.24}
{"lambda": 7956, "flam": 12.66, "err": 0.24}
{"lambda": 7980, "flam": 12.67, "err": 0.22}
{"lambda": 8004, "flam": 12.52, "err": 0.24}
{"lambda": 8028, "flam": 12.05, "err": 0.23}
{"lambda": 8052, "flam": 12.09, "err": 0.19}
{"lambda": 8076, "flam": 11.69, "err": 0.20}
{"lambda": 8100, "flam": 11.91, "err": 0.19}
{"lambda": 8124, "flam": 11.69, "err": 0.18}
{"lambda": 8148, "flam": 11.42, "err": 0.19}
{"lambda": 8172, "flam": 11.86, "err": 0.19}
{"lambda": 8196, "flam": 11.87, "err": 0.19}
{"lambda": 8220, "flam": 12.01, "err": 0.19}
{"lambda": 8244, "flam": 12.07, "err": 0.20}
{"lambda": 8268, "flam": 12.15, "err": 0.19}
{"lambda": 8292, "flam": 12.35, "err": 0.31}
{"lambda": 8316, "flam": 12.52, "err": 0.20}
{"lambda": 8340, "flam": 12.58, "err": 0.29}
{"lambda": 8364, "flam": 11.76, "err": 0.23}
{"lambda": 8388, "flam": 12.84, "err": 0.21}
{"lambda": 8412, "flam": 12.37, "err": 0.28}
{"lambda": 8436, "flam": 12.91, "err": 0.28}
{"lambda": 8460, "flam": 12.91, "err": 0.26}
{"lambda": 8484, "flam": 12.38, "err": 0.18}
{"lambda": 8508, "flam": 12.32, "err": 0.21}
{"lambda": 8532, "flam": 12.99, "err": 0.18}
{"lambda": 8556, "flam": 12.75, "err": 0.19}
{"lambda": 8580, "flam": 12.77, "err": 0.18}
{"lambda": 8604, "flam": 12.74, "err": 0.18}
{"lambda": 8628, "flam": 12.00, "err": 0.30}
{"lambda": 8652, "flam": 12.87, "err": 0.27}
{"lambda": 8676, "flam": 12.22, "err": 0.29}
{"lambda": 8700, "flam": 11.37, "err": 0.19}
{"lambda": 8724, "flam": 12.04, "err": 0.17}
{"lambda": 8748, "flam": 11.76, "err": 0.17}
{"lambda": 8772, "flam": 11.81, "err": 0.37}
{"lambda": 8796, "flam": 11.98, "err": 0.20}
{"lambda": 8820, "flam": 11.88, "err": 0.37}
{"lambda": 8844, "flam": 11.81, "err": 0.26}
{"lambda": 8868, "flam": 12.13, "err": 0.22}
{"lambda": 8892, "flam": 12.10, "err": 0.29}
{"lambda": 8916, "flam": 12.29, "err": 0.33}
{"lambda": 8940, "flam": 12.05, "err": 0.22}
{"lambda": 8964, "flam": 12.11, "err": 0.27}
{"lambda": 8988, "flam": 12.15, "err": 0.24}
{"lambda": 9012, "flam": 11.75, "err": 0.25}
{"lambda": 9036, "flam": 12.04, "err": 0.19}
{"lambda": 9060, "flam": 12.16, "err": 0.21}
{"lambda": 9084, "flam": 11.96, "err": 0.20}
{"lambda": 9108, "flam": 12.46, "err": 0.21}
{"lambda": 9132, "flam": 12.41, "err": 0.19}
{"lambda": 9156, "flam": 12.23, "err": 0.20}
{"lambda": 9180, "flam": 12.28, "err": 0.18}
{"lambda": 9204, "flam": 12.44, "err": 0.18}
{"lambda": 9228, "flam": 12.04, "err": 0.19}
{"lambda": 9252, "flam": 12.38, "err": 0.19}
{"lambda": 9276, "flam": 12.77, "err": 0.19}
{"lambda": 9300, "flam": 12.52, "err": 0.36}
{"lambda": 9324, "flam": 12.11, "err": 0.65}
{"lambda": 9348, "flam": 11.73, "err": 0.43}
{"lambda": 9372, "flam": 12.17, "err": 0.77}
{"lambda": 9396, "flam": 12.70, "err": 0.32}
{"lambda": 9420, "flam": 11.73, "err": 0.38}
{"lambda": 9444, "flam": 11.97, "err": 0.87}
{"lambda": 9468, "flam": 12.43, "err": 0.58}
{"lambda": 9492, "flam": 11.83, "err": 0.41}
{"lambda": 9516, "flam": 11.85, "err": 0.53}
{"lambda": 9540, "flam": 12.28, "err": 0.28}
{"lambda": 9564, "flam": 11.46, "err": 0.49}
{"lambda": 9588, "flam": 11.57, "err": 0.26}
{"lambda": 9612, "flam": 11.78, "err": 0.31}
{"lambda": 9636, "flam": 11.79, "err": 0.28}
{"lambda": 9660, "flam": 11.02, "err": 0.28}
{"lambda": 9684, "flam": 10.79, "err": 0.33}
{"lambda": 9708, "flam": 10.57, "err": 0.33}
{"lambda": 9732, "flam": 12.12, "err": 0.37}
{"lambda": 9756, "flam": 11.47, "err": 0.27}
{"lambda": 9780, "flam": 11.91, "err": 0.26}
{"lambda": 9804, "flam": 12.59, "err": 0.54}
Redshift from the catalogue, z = 0.14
